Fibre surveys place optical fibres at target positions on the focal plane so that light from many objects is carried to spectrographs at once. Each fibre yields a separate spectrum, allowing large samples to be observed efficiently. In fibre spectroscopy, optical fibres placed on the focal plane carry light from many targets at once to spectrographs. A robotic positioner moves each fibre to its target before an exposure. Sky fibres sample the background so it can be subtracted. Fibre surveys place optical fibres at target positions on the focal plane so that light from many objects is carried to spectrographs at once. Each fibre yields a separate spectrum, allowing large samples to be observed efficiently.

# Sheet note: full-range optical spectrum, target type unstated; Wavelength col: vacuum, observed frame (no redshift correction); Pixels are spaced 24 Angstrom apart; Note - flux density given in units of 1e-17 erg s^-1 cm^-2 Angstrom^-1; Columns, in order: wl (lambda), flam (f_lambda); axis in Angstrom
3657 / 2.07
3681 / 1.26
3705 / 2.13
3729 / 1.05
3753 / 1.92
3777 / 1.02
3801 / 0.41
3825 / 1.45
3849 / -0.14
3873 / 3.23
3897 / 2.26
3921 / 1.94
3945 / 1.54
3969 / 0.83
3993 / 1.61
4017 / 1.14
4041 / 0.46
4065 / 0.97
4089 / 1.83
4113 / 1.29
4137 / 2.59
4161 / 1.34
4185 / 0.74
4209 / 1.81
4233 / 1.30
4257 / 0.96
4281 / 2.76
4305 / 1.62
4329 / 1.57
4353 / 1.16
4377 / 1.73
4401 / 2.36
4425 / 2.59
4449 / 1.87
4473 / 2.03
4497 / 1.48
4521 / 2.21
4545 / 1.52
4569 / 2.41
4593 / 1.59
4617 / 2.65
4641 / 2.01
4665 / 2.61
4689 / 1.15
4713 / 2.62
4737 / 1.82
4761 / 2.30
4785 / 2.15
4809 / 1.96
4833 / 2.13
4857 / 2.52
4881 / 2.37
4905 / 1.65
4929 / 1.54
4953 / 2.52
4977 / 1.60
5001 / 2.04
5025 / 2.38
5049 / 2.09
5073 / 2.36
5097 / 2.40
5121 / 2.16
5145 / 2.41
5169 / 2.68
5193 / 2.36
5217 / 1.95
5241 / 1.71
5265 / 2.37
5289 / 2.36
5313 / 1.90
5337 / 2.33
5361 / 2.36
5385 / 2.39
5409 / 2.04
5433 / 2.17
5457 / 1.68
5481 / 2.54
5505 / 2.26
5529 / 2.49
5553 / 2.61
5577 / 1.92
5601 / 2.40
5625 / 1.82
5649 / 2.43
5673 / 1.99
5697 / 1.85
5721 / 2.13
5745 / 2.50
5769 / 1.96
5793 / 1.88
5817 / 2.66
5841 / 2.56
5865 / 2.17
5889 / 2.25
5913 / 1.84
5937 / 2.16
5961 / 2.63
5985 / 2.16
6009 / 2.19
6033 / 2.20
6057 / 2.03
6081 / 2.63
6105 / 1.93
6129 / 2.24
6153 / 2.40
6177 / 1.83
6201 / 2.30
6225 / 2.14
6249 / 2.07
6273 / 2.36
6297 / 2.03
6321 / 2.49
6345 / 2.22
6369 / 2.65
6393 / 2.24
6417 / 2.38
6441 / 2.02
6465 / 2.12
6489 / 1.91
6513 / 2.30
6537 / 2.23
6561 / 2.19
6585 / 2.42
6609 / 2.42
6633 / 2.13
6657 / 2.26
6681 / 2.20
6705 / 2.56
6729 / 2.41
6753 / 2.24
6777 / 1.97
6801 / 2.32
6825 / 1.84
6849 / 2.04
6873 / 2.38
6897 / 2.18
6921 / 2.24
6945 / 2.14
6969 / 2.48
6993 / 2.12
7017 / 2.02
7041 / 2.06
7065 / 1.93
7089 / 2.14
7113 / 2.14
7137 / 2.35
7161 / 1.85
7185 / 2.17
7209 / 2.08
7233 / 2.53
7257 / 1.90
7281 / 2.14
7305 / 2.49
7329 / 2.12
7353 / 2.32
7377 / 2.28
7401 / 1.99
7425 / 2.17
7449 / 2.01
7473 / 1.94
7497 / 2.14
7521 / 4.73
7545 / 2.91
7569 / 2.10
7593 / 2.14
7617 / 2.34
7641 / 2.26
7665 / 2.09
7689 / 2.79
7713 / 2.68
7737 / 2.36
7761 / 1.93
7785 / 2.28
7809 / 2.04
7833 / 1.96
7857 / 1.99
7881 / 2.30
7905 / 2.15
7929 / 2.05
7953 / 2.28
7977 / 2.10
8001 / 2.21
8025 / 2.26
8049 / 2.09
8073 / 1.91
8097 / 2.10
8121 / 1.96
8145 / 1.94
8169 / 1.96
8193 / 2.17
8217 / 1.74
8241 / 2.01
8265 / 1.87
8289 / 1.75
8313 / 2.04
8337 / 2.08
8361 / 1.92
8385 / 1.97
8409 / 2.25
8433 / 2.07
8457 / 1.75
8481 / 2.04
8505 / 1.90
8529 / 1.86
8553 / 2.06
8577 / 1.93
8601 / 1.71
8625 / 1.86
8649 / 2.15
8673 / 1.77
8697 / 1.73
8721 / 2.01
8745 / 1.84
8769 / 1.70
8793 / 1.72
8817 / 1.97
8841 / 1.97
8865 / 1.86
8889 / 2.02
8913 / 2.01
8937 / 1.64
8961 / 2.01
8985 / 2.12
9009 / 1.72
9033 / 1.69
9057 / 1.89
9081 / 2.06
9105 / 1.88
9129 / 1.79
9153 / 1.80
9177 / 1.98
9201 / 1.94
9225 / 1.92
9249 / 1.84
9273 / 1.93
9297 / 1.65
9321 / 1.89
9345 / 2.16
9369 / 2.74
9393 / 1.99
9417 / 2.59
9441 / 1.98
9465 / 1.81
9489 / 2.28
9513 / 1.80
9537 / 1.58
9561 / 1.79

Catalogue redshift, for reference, 0.14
